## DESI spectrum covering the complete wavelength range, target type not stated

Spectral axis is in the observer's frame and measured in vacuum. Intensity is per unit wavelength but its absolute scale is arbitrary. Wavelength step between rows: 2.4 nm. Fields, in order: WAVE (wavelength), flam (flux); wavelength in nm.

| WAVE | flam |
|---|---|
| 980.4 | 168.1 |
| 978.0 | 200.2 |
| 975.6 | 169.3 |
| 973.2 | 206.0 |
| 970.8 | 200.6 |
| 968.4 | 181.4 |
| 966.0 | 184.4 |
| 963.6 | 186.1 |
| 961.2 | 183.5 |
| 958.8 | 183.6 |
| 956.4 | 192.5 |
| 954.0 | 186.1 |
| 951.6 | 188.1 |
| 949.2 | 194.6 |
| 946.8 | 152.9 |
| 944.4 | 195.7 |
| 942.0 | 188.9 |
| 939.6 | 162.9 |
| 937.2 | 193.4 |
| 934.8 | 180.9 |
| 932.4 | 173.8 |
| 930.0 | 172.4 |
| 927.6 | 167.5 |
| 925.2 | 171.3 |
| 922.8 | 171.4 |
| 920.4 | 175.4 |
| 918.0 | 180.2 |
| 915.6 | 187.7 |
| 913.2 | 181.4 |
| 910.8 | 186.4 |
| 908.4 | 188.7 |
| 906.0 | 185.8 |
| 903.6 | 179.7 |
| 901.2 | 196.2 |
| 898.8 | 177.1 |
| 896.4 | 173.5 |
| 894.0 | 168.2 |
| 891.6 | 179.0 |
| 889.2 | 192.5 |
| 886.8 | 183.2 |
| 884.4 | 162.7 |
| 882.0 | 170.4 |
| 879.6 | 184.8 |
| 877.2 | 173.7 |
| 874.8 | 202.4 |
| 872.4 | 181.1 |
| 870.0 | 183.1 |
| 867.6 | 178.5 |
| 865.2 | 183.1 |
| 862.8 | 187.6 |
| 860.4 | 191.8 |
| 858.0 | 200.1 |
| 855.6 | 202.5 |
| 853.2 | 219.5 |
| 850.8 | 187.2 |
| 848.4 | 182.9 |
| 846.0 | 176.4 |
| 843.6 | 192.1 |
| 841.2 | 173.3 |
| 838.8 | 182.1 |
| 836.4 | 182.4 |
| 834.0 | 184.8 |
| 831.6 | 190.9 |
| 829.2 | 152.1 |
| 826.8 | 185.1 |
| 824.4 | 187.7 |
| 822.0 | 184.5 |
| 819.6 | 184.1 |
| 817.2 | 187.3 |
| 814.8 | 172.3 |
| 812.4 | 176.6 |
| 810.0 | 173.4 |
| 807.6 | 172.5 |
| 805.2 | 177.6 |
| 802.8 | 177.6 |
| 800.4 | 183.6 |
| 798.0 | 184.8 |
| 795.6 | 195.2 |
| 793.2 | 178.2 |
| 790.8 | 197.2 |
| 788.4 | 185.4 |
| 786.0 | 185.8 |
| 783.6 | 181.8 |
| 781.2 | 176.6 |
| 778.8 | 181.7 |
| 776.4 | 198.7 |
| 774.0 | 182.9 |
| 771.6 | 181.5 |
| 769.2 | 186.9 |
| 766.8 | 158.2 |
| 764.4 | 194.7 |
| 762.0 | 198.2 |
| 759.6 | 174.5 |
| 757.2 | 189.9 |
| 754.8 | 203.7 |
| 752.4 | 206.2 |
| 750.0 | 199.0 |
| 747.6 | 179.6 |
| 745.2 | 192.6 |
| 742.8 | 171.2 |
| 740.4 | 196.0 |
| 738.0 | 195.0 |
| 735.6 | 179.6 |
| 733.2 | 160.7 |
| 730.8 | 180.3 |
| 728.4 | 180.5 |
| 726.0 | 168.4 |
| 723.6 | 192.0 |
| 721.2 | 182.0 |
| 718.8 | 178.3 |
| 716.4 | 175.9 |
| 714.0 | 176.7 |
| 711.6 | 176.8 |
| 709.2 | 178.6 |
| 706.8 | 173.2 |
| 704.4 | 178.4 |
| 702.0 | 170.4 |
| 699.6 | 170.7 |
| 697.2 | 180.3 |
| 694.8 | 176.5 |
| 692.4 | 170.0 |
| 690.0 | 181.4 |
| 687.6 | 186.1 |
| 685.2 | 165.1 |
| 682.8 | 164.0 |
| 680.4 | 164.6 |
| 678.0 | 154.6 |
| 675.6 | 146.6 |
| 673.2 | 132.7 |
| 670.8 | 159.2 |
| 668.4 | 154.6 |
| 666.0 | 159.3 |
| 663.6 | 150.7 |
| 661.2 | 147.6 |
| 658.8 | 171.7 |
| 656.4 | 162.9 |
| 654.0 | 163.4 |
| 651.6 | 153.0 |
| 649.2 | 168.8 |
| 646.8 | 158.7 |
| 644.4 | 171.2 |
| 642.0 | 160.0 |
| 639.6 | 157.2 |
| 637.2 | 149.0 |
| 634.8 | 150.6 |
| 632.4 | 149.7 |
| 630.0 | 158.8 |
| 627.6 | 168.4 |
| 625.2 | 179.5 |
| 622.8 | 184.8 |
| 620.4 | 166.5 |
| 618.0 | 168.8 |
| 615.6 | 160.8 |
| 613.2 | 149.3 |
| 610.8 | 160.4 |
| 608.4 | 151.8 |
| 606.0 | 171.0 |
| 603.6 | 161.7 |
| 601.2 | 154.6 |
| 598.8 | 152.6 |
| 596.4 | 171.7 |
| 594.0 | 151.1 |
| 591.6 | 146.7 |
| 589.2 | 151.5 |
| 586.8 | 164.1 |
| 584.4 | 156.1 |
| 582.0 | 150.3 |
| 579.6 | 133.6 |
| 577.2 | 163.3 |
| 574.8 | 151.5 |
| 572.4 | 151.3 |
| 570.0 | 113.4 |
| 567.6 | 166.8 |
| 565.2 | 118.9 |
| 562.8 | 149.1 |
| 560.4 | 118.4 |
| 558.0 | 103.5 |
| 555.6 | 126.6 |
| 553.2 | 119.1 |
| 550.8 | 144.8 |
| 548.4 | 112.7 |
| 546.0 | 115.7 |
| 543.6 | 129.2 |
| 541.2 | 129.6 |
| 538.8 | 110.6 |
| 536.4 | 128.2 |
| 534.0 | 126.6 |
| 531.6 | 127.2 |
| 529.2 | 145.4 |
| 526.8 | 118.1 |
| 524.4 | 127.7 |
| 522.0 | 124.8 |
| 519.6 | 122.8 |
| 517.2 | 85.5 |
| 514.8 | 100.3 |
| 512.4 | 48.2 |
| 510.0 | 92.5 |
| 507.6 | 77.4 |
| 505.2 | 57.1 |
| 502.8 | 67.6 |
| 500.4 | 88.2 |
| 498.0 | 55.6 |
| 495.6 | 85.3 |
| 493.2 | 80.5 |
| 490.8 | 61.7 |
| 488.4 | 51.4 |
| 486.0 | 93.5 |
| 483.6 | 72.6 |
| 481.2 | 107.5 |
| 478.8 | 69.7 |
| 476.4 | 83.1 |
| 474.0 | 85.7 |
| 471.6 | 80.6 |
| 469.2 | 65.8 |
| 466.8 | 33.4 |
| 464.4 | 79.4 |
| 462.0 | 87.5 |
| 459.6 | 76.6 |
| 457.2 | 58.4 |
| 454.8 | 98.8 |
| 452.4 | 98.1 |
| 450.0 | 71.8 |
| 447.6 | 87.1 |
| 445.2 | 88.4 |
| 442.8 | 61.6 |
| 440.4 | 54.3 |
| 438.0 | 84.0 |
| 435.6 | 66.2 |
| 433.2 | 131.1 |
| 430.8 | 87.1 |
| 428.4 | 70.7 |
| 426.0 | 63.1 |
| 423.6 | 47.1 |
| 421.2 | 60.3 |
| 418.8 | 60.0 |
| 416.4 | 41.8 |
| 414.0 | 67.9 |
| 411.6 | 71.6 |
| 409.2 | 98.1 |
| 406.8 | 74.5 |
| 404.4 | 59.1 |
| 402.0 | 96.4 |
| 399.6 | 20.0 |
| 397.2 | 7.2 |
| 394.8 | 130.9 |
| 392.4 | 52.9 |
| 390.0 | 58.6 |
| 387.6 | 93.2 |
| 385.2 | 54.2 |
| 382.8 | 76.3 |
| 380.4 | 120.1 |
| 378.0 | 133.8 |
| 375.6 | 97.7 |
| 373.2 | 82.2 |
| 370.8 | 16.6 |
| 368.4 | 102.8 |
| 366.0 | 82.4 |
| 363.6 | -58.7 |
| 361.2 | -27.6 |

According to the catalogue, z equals 0.301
